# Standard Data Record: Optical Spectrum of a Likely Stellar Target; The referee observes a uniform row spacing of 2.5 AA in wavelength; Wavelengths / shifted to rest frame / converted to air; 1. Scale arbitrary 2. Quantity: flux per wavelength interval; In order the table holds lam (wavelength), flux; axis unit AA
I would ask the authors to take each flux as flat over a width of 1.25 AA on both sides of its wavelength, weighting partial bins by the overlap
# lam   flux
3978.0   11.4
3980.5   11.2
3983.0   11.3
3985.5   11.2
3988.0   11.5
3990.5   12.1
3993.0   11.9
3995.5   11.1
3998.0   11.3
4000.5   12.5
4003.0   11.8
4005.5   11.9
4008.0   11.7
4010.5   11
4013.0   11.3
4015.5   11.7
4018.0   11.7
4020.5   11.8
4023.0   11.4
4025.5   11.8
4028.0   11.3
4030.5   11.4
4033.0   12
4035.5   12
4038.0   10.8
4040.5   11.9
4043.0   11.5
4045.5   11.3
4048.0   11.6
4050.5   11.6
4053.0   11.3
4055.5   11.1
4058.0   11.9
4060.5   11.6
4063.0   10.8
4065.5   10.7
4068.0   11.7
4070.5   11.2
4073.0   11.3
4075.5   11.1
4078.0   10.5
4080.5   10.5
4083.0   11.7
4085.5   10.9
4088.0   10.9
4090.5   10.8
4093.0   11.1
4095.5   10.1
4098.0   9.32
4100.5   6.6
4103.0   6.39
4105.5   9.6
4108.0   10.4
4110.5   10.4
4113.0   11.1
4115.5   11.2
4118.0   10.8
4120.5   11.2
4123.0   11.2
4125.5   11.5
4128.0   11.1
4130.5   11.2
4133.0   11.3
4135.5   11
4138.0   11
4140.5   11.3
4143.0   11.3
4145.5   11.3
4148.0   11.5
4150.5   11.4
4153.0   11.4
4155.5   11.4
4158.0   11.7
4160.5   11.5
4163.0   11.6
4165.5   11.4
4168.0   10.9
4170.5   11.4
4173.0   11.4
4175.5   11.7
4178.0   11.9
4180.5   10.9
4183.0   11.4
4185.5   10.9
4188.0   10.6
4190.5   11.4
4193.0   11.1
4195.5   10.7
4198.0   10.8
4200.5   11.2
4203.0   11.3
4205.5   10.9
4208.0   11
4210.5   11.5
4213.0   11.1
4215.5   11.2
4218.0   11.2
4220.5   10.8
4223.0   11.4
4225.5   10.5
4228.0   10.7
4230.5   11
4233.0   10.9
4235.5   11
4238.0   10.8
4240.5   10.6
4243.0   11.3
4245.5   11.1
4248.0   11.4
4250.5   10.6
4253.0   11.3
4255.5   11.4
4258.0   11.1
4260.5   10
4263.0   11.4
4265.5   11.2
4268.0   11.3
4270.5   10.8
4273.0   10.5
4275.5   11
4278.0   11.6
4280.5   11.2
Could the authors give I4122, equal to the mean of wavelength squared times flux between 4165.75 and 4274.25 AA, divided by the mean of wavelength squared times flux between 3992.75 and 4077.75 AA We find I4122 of 1.05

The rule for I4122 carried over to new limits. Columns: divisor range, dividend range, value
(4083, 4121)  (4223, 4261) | 1.16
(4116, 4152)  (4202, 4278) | 1.03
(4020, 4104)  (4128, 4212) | 1.08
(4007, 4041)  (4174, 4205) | 1.05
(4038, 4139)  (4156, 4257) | 1.09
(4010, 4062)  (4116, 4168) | 1.03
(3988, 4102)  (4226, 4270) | 1.08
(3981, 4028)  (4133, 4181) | 1.06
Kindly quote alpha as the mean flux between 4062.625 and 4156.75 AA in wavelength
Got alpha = 10.7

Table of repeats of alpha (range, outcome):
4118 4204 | 11.3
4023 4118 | 10.9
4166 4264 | 11.1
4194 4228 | 11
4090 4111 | 9.33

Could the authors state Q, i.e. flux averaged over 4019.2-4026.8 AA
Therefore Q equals 11.7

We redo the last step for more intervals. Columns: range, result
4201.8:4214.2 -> 11.2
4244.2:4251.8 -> 11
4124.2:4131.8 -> 11.3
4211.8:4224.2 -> 11.1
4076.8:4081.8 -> 10.5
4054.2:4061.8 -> 11.5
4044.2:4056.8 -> 11.4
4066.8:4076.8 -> 11.3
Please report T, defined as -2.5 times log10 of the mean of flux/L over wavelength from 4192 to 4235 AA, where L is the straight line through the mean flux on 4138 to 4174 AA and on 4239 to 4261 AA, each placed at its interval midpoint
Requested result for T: 0.013 mag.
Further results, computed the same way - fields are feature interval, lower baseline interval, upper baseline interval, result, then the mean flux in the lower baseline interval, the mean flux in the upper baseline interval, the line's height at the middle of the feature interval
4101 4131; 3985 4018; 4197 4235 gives 0.09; 11.6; 11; 11.3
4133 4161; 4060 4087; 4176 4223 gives -0.02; 11.1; 11.1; 11.1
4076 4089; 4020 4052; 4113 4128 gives 0.04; 11.6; 11.2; 11.3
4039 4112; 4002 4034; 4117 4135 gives 0.07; 11.6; 11.2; 11.4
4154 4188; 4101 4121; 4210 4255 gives -0.09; 9.96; 11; 10.5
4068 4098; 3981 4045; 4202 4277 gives 0.05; 11.6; 11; 11.4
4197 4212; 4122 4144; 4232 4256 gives 0.00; 11.2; 11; 11.1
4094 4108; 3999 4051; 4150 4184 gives 0.31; 11.6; 11.4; 11.5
